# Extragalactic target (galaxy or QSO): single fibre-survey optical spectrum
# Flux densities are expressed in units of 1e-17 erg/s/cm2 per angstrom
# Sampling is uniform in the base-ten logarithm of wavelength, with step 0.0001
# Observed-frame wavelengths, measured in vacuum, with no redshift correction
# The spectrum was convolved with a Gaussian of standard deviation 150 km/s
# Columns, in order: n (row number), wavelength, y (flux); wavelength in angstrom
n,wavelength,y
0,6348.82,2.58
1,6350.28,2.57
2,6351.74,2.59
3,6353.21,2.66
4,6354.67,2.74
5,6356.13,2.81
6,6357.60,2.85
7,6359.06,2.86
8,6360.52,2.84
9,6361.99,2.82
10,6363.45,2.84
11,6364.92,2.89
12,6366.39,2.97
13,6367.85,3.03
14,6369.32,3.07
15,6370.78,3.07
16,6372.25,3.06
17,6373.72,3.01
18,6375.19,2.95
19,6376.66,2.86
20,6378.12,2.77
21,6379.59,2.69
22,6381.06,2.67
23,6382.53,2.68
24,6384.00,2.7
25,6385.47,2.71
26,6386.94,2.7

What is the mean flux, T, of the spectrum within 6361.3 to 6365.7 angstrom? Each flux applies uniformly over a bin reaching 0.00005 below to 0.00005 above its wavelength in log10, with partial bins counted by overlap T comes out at 2.85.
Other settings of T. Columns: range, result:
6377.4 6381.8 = 2.71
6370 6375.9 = 3.02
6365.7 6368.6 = 3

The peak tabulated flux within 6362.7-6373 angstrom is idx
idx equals 3.07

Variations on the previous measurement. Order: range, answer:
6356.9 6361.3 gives 2.86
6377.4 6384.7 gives 2.77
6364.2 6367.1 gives 2.97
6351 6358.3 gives 2.85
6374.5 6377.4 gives 2.95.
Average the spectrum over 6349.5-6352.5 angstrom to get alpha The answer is 2.58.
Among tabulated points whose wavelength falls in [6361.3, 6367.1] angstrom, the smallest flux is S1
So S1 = 2.82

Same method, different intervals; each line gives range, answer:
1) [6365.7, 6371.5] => 2.97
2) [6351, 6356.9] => 2.59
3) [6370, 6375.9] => 2.95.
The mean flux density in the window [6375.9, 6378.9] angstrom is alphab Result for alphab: 2.82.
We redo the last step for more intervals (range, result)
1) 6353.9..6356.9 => 2.77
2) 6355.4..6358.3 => 2.83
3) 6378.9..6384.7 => 2.68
